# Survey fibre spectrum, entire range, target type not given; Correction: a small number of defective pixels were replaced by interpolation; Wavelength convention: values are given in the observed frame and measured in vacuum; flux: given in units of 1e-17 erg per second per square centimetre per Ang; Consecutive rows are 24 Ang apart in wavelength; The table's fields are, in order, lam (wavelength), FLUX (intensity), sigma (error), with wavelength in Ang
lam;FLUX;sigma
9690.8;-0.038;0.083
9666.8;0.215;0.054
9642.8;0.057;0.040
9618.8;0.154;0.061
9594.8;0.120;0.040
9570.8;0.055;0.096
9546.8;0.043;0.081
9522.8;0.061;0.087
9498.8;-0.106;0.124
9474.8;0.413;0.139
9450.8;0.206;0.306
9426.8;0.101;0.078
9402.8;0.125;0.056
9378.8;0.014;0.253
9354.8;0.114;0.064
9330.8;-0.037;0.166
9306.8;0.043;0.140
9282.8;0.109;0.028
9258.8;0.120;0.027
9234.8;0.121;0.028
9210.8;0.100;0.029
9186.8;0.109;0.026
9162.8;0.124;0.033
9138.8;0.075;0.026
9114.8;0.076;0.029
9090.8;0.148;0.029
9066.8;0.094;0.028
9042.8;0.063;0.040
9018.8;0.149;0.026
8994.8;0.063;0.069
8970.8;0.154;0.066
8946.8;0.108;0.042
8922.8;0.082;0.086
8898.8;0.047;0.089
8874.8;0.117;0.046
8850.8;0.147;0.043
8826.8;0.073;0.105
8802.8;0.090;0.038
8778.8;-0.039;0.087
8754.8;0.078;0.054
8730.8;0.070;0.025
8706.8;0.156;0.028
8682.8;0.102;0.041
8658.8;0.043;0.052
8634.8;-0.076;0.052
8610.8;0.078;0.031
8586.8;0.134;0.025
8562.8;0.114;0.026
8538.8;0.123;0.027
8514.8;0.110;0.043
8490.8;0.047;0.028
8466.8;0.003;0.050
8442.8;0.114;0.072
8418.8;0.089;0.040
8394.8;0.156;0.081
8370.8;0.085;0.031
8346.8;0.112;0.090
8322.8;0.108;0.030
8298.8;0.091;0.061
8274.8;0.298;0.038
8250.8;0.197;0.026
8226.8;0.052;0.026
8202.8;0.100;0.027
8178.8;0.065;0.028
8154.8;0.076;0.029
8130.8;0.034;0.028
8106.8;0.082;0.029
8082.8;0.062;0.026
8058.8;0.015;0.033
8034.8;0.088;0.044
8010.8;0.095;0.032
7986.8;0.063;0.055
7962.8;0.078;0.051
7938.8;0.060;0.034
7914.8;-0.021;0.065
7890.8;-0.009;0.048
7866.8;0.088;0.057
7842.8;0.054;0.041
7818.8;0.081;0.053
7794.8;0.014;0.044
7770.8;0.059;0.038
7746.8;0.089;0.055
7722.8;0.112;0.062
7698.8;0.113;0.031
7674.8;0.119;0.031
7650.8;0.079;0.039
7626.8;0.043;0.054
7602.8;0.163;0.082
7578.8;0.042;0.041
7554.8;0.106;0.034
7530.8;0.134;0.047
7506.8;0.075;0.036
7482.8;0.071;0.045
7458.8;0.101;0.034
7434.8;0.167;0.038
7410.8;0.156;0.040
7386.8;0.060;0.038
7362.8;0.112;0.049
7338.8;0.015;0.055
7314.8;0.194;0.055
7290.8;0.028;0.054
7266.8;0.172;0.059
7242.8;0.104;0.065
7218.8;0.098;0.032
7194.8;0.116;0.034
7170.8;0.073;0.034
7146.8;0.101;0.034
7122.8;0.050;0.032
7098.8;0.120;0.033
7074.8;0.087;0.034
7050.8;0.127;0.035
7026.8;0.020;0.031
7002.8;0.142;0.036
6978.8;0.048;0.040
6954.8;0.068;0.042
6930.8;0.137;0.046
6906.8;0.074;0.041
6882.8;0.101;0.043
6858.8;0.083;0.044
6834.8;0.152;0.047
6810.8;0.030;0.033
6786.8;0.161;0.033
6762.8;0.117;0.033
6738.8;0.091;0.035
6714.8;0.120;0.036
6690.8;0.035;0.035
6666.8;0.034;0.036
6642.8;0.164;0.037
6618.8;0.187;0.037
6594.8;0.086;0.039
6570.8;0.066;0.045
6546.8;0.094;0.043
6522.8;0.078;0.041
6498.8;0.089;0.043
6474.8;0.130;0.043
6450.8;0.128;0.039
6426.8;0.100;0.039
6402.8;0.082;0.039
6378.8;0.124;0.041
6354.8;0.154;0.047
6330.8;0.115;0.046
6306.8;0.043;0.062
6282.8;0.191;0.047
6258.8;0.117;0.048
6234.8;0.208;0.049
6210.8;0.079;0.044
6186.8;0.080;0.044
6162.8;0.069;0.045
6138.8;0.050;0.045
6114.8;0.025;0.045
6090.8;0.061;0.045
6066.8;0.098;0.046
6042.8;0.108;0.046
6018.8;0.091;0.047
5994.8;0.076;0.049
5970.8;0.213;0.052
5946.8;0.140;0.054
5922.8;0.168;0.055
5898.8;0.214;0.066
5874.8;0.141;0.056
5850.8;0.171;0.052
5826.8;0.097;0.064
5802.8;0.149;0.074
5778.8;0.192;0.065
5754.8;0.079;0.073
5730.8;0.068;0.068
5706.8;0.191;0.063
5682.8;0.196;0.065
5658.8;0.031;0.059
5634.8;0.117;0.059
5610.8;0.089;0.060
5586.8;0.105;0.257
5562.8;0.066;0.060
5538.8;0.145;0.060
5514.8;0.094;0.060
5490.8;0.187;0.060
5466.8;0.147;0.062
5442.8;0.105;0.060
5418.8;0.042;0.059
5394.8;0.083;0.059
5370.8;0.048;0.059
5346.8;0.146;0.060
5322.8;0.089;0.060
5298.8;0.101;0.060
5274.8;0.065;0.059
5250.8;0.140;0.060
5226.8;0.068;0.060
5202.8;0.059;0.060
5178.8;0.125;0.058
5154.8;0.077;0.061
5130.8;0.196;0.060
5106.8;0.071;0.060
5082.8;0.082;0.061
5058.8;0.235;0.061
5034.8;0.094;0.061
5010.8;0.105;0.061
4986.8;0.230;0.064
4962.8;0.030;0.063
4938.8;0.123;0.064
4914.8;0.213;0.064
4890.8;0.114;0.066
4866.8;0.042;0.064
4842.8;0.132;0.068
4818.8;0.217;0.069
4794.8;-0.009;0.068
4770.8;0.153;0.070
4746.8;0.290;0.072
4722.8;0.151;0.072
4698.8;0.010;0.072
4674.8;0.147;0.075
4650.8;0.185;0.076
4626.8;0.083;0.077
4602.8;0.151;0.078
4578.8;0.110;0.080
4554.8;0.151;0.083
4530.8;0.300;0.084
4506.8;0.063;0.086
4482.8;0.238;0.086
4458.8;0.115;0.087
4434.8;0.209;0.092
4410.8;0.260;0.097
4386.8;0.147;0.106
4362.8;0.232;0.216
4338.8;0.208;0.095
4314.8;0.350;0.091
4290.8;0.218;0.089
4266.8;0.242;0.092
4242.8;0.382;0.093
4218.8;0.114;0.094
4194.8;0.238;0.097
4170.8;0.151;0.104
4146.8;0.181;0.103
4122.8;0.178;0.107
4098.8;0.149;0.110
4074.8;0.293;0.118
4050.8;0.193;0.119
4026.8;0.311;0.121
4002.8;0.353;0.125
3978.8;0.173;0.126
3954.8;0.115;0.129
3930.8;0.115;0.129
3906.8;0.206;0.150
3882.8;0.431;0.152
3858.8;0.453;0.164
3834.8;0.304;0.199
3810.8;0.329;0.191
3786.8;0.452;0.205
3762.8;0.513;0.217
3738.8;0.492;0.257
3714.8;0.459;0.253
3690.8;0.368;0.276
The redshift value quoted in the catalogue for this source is 1.22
